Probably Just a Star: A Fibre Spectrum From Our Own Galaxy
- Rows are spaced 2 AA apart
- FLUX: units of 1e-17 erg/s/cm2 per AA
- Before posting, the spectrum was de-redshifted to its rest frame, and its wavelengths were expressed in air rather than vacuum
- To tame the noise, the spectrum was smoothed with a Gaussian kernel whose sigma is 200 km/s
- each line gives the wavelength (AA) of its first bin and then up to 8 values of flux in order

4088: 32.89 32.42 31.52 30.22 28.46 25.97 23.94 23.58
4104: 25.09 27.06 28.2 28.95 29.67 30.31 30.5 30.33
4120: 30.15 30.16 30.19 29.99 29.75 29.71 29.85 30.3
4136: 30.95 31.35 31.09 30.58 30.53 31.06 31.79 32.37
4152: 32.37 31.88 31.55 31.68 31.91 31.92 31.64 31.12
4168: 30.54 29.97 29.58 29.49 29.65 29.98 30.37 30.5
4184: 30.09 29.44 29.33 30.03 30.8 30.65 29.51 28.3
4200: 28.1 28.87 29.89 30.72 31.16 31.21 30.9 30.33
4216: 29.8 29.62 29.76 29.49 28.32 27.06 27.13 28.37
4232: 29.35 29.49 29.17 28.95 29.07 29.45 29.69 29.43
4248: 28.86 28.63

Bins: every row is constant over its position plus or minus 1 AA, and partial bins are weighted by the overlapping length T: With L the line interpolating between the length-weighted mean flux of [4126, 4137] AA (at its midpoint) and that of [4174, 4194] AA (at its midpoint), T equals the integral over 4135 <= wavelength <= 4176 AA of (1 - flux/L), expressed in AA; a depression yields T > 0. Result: -1.5 AA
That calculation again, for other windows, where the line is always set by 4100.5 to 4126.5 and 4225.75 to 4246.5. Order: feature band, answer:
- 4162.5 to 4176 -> -0.8 AA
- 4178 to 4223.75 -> -1.7 AA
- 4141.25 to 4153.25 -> -1.1 AA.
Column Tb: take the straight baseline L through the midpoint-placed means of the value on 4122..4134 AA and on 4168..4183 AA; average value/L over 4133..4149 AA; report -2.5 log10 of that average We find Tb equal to -0.04 mag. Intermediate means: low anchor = 30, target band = 31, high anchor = 30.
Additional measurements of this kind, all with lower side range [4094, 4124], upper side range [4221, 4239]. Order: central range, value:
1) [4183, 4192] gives -0.05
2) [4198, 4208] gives -0.04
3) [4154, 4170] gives -0.11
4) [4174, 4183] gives -0.06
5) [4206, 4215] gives -0.09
